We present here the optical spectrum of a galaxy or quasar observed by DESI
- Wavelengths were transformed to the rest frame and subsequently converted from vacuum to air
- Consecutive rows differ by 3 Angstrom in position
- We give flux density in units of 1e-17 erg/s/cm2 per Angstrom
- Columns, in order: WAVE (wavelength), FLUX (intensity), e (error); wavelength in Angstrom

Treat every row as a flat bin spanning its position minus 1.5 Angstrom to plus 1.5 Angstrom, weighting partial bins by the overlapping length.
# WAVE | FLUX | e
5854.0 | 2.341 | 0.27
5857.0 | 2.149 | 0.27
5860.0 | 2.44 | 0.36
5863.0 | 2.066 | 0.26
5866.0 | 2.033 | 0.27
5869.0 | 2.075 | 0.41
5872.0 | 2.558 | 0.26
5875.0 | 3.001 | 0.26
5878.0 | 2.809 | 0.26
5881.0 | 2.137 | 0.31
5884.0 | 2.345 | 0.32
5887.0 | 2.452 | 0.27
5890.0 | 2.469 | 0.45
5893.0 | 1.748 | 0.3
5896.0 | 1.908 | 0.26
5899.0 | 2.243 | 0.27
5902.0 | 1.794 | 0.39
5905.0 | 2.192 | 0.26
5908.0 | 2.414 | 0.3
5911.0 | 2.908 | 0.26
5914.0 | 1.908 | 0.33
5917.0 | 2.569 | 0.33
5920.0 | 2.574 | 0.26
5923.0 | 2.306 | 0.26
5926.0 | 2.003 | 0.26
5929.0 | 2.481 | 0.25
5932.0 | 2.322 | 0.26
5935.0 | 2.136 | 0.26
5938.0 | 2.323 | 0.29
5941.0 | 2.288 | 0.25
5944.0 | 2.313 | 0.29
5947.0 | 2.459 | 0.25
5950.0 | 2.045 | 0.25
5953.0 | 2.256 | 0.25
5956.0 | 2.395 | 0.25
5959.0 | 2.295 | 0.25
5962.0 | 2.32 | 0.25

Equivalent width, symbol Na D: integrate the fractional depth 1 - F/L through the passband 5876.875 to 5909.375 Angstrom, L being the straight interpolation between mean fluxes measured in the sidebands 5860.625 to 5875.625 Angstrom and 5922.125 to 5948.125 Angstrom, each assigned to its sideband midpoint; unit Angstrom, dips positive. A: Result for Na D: 1.2 Angstrom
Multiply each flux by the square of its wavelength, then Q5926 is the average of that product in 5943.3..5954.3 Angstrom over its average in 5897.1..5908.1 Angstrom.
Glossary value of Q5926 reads 1.09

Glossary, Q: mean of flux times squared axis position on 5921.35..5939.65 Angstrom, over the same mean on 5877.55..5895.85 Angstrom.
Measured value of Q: 1.0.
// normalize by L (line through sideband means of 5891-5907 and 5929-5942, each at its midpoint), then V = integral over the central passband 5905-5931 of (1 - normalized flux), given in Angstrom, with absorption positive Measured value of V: -2.8 Angstrom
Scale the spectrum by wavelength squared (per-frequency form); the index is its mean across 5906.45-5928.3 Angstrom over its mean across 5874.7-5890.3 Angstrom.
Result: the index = 0.96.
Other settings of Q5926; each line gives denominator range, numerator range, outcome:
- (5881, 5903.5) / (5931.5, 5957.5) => 1.09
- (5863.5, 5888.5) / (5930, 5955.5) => 0.97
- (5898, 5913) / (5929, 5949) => 1.02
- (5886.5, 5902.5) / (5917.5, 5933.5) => 1.13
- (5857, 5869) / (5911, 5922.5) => 1.14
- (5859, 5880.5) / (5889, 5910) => 0.89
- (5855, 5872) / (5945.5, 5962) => 1.08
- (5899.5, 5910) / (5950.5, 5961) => 1.07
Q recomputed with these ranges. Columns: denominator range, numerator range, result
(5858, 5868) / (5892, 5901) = 0.92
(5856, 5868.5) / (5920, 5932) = 1.09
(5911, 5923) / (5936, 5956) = 0.96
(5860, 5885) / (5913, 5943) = 0.98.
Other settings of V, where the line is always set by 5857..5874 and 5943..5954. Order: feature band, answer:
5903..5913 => -0.8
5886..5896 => 0.4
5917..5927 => -0.4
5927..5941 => -0.2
